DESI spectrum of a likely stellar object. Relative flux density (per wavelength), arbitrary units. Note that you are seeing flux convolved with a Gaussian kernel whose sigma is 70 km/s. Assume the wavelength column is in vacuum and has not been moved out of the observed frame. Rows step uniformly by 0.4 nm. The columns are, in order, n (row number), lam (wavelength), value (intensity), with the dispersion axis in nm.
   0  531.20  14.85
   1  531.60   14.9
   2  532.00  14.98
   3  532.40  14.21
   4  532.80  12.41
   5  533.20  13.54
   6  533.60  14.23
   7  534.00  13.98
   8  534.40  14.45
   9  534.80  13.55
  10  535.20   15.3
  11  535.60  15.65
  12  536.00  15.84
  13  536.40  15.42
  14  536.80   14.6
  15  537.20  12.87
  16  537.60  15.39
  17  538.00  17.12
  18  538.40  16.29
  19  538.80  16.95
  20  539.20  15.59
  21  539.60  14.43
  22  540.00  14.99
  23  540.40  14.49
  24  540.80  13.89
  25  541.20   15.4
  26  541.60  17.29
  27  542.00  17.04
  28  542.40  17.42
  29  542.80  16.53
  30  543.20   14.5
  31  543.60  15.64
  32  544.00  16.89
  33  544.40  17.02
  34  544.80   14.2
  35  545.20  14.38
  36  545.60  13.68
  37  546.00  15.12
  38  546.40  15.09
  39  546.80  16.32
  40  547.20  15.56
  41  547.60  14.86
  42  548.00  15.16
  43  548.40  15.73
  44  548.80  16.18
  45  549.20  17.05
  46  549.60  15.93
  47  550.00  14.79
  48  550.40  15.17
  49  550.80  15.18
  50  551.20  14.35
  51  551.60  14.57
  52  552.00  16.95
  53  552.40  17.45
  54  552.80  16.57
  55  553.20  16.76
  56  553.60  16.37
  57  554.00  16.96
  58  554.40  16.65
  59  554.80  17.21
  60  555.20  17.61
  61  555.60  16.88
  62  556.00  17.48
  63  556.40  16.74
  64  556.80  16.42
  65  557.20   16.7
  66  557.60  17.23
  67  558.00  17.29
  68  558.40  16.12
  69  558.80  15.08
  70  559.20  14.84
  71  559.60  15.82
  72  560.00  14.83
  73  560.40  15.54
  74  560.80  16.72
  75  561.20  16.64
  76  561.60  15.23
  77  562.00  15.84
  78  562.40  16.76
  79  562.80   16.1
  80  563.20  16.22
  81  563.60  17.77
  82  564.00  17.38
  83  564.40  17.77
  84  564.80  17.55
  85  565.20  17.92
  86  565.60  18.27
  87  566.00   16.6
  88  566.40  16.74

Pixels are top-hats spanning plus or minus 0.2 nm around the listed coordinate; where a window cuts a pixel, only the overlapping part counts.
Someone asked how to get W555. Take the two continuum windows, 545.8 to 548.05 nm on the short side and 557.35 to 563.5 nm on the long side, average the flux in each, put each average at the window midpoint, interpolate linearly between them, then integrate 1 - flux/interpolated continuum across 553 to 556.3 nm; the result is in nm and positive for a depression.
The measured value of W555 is -0.26 nm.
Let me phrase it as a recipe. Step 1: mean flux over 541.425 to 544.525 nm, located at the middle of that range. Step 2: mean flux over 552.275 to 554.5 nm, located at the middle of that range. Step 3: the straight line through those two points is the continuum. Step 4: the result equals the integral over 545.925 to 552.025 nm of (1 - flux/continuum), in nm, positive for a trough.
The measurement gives 0.44 nm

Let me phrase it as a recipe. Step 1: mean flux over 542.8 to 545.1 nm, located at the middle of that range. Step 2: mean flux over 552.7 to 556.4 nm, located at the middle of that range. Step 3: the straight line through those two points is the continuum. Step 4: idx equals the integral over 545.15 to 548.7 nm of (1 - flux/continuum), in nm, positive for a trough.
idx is 0.19 nm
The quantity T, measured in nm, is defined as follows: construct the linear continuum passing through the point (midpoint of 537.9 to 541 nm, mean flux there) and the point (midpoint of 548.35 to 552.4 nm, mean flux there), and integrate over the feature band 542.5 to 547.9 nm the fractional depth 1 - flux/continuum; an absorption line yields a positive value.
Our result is 0.05 nm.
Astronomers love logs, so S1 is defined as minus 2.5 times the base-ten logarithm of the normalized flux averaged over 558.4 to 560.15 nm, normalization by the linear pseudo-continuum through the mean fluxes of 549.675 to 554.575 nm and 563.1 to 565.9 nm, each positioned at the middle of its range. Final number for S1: 0.11 mag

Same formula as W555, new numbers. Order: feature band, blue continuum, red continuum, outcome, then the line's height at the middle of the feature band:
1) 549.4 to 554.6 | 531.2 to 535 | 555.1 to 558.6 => 0.12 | 16.3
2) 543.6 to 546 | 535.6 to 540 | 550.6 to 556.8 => 0.10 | 15.9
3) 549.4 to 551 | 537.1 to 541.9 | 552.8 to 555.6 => 0.12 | 16.5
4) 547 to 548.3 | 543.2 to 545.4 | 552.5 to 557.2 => 0.06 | 16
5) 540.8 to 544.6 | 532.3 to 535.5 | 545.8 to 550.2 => -0.32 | 15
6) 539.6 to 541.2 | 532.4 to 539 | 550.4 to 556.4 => 0.07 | 15.3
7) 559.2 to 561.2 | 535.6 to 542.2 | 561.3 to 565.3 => 0.11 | 16.7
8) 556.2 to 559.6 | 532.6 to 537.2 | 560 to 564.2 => -0.05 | 16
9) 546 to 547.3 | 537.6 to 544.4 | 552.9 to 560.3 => 0.04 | 16.1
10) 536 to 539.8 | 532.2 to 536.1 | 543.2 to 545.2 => -0.17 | 14.8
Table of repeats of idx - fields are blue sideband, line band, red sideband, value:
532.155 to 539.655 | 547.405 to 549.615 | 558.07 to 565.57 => -0.03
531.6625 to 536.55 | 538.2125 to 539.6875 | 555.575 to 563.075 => -0.11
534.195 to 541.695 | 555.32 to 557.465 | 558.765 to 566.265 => -0.09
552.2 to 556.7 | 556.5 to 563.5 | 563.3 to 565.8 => 0.51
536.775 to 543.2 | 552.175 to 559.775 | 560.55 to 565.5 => -0.08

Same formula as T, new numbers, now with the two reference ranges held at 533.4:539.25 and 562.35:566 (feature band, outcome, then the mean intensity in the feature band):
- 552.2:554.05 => -0.04 nm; 16.8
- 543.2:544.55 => -0.04 nm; 16.2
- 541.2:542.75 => -0.14 nm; 16.9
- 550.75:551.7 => 0.10 nm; 14.6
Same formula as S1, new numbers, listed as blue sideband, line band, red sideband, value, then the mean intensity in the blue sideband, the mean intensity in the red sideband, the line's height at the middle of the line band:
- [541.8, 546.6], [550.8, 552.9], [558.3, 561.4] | -0.02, 15.6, 15.7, 15.7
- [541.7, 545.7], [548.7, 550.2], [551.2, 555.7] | 0.02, 15.8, 16.6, 16.3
